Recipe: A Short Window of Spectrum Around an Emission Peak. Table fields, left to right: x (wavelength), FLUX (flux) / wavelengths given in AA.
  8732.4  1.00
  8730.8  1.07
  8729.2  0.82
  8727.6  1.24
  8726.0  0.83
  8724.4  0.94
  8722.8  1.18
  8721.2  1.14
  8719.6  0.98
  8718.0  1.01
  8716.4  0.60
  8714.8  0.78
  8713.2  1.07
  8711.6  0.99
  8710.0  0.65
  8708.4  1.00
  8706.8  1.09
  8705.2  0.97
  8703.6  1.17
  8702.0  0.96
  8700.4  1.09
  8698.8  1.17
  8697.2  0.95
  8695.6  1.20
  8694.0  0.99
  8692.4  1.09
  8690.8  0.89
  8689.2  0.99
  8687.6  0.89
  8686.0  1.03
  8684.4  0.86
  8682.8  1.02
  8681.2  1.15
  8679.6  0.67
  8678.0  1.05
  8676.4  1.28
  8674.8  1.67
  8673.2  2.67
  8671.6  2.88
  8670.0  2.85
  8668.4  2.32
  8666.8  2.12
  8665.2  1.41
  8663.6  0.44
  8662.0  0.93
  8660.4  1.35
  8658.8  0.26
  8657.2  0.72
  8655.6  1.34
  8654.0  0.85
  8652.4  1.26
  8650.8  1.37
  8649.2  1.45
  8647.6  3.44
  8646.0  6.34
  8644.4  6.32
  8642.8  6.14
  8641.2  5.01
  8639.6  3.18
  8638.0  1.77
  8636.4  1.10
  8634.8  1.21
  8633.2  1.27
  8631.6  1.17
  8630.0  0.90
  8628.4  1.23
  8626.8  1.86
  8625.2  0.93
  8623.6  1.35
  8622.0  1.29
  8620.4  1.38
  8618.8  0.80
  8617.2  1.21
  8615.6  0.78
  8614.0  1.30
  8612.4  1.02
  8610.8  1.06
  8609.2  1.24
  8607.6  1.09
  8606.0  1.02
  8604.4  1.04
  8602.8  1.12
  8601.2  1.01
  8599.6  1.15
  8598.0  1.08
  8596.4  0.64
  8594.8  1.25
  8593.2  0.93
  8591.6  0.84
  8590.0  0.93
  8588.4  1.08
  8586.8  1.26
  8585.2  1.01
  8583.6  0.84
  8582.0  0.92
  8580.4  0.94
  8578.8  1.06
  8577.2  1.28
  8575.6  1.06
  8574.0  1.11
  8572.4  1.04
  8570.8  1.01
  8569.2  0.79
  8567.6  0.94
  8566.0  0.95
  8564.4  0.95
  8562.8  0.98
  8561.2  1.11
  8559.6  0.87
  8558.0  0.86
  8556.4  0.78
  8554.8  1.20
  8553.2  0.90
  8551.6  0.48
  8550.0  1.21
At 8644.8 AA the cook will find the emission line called H-alpha 6563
